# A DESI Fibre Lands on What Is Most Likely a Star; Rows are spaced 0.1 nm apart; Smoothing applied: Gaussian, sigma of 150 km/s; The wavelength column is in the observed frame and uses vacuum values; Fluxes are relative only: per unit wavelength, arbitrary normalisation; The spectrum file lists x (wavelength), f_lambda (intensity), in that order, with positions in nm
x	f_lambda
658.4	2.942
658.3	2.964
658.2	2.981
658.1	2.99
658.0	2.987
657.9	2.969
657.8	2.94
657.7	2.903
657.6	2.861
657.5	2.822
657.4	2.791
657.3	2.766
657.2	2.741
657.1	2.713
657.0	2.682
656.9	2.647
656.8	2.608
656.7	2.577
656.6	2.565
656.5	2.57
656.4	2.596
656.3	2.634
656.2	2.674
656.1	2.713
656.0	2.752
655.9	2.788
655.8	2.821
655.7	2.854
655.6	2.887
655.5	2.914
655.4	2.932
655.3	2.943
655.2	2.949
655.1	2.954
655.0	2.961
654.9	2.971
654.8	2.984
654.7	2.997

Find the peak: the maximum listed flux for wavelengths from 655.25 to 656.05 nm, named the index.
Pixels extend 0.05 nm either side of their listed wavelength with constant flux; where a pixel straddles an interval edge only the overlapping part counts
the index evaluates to 2.943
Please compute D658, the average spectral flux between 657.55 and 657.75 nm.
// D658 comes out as 2.88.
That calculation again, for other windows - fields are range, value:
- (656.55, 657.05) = 2.62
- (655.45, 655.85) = 2.87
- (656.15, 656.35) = 2.65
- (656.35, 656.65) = 2.58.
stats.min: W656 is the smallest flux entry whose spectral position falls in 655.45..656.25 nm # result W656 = 2.674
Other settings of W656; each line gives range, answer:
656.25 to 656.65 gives 2.565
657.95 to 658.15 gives 2.987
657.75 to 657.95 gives 2.94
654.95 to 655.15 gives 2.954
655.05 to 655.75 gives 2.854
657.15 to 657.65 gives 2.741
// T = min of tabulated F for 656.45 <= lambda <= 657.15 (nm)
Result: 2.565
